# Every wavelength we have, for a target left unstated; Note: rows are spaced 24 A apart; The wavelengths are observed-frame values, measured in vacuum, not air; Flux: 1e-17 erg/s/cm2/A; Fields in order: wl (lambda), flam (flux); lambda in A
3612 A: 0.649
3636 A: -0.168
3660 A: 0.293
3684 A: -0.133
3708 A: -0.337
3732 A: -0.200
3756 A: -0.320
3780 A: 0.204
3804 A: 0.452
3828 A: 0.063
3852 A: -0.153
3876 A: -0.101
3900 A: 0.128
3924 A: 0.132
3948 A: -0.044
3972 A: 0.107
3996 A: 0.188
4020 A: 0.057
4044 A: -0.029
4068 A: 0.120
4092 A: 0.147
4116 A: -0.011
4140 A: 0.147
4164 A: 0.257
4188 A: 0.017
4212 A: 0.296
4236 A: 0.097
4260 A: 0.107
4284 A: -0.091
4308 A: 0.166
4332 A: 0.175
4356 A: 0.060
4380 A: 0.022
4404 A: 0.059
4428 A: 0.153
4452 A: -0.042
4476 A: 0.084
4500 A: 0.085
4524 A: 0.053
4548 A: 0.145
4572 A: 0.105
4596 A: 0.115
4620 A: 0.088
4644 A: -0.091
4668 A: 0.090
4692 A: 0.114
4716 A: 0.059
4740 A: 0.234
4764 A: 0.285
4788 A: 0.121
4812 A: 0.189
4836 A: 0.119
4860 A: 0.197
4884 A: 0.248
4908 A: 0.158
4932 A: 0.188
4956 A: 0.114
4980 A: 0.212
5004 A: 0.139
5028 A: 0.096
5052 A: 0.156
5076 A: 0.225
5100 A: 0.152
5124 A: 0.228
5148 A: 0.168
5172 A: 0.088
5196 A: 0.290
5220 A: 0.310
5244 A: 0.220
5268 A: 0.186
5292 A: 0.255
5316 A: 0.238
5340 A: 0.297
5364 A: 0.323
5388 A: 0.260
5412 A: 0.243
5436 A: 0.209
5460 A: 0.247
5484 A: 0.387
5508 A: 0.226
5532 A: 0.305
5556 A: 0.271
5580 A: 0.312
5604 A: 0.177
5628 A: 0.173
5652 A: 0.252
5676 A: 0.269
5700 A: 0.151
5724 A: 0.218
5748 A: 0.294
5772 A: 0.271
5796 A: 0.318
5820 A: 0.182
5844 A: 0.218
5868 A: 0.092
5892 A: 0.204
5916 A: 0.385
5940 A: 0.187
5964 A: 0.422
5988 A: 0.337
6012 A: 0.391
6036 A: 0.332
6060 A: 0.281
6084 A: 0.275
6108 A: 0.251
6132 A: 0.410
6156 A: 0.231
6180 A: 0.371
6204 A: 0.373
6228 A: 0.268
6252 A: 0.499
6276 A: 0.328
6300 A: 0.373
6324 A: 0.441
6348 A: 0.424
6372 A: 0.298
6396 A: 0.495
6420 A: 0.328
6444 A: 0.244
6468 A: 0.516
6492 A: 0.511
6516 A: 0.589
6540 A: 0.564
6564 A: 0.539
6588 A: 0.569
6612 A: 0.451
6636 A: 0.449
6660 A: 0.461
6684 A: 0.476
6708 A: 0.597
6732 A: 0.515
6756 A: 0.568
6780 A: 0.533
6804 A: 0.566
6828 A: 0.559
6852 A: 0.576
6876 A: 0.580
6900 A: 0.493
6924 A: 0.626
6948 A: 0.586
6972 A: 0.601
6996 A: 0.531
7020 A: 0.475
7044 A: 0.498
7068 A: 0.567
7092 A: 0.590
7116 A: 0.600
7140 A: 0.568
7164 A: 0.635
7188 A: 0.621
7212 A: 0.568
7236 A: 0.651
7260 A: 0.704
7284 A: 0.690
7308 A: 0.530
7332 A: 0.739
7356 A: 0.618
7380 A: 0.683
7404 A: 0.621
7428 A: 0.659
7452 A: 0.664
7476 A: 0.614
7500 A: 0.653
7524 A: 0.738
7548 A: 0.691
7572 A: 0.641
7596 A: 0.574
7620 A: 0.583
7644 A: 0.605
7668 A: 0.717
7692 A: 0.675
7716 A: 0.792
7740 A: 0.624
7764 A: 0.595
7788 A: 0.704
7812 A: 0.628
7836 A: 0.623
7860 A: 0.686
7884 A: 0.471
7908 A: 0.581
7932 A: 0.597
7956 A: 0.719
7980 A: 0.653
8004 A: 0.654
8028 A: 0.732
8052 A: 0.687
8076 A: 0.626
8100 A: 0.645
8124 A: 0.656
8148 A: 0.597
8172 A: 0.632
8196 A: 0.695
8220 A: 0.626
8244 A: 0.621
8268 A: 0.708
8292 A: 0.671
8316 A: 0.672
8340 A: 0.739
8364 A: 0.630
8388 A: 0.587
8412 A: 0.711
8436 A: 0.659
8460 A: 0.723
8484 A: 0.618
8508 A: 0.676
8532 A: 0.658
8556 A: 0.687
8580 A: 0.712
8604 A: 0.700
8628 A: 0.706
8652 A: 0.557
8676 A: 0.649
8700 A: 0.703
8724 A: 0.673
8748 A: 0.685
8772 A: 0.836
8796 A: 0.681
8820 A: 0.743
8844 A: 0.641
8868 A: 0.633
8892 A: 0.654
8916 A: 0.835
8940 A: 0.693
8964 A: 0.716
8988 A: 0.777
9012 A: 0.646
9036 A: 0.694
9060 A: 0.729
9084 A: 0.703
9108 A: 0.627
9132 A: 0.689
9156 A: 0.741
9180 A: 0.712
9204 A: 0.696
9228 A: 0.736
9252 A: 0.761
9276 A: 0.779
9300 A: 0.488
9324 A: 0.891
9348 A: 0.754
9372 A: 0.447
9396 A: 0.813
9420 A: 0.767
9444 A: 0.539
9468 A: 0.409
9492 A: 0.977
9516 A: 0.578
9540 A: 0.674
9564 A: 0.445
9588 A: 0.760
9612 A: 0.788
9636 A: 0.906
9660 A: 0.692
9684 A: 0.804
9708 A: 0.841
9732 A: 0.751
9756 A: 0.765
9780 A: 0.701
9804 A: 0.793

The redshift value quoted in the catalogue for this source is 0.62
